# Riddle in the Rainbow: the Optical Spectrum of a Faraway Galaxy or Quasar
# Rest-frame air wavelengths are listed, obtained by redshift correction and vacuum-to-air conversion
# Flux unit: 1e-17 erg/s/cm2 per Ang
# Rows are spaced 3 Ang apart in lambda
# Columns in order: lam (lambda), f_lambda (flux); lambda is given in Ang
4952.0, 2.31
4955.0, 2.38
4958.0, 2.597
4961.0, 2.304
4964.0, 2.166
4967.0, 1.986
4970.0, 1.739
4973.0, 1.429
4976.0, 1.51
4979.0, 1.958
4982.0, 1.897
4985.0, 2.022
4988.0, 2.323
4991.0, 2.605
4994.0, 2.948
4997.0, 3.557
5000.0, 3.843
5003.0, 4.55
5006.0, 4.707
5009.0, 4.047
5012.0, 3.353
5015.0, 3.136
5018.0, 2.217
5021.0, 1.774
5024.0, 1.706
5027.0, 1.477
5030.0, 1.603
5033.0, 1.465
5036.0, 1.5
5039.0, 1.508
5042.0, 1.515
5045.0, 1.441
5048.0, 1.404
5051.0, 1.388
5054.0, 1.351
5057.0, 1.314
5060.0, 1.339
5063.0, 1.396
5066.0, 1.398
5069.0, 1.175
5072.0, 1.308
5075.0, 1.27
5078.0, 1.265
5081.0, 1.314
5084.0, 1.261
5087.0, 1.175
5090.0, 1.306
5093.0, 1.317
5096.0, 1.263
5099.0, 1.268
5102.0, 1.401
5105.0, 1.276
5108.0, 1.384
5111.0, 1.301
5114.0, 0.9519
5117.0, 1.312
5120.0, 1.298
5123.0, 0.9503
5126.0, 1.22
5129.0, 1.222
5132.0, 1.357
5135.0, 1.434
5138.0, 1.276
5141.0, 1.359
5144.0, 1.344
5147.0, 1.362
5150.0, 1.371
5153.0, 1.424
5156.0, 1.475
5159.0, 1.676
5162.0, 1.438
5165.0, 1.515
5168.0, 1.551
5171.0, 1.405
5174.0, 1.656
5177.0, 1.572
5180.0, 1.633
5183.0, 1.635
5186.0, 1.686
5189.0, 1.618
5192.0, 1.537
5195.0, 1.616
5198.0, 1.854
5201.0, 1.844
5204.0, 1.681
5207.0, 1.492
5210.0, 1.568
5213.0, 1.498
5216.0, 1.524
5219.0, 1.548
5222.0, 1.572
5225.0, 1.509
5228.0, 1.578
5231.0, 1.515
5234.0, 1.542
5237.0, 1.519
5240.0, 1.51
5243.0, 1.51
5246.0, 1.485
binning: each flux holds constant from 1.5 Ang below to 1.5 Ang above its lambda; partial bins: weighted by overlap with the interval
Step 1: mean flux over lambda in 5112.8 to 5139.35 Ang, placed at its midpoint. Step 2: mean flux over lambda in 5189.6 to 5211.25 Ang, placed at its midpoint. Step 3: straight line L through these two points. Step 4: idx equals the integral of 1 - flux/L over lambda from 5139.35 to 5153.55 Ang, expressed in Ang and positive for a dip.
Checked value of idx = -0.2 Ang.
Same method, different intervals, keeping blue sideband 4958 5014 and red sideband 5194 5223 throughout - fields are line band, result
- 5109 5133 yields 9.9 Ang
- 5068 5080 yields 5.4 Ang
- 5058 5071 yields 5.6 Ang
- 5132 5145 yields 4.0 Ang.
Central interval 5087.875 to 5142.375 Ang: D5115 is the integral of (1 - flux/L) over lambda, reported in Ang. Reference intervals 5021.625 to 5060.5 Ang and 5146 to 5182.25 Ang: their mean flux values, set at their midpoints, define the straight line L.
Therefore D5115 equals 8.2 Ang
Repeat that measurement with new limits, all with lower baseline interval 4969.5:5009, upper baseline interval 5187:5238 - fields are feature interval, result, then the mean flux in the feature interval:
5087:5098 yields 4.7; 1.28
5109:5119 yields 4.3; 1.2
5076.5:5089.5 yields 5.8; 1.26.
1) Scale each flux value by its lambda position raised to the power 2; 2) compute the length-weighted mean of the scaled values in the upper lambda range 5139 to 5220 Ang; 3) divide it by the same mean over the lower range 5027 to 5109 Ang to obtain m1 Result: 1.19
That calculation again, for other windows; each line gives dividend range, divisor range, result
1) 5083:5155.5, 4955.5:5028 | 0.52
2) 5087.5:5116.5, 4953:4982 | 0.67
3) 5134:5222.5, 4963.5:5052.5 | 0.72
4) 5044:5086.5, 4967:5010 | 0.50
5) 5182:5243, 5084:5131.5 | 1.33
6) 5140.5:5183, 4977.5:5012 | 0.51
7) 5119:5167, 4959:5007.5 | 0.56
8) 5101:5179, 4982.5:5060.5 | 0.62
